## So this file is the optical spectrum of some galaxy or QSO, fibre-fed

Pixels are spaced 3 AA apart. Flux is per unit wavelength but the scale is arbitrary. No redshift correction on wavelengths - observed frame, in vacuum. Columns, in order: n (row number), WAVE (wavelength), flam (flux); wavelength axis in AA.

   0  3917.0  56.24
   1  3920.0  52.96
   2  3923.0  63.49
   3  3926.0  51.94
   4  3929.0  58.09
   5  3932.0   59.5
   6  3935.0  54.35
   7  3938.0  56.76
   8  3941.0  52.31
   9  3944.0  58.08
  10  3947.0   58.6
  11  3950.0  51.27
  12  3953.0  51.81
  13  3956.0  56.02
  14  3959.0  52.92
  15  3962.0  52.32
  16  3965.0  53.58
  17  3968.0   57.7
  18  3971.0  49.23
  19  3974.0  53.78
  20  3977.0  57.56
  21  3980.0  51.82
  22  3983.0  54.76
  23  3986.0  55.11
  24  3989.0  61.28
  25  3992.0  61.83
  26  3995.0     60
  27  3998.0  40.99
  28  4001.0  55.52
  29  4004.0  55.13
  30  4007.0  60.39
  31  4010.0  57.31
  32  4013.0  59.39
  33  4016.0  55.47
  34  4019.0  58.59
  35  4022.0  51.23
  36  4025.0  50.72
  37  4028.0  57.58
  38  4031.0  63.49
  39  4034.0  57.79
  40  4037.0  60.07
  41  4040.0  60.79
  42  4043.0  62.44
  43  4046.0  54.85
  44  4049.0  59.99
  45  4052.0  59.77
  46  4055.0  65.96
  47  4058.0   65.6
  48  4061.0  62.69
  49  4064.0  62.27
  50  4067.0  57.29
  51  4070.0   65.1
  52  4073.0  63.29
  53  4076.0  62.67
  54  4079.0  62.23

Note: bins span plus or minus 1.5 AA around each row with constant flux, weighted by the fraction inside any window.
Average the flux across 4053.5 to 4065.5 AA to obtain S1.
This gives 64.1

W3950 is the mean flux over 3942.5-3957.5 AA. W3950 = 55.2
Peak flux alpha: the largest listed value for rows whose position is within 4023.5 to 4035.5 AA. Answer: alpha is 63.49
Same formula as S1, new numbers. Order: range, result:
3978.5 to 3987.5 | 53.9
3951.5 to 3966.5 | 53.3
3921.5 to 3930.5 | 57.8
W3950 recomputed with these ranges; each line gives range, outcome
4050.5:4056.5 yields 62.9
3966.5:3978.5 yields 54.6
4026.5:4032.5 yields 60.5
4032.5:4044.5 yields 60.3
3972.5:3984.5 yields 54.5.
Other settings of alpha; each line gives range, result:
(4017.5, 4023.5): 58.59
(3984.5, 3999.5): 61.83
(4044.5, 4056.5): 65.96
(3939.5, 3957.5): 58.6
